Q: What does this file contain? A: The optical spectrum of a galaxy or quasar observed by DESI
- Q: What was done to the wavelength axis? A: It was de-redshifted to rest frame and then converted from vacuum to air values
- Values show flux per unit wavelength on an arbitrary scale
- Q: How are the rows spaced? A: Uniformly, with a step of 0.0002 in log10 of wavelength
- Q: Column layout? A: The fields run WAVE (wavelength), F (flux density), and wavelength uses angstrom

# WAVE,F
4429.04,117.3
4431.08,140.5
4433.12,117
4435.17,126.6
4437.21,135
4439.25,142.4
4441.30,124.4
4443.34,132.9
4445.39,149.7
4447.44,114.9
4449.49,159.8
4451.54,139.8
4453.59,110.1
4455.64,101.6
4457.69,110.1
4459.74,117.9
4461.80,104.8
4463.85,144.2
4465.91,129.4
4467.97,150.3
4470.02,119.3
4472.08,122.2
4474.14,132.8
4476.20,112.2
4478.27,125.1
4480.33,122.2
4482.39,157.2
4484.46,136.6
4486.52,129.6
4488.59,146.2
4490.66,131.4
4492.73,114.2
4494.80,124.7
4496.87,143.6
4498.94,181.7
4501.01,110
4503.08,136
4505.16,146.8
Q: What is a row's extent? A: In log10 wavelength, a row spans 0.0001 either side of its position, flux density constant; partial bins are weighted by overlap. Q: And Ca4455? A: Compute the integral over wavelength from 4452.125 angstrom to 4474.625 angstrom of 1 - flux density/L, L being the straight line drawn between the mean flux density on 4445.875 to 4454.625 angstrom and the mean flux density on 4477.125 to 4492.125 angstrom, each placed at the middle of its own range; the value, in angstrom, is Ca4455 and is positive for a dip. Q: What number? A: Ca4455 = 1.9 angstrom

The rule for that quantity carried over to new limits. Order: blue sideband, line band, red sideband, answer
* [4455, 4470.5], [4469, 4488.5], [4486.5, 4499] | 0.1 angstrom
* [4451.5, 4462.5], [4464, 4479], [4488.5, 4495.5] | -1.3 angstrom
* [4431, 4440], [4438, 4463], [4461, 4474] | 0.8 angstrom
